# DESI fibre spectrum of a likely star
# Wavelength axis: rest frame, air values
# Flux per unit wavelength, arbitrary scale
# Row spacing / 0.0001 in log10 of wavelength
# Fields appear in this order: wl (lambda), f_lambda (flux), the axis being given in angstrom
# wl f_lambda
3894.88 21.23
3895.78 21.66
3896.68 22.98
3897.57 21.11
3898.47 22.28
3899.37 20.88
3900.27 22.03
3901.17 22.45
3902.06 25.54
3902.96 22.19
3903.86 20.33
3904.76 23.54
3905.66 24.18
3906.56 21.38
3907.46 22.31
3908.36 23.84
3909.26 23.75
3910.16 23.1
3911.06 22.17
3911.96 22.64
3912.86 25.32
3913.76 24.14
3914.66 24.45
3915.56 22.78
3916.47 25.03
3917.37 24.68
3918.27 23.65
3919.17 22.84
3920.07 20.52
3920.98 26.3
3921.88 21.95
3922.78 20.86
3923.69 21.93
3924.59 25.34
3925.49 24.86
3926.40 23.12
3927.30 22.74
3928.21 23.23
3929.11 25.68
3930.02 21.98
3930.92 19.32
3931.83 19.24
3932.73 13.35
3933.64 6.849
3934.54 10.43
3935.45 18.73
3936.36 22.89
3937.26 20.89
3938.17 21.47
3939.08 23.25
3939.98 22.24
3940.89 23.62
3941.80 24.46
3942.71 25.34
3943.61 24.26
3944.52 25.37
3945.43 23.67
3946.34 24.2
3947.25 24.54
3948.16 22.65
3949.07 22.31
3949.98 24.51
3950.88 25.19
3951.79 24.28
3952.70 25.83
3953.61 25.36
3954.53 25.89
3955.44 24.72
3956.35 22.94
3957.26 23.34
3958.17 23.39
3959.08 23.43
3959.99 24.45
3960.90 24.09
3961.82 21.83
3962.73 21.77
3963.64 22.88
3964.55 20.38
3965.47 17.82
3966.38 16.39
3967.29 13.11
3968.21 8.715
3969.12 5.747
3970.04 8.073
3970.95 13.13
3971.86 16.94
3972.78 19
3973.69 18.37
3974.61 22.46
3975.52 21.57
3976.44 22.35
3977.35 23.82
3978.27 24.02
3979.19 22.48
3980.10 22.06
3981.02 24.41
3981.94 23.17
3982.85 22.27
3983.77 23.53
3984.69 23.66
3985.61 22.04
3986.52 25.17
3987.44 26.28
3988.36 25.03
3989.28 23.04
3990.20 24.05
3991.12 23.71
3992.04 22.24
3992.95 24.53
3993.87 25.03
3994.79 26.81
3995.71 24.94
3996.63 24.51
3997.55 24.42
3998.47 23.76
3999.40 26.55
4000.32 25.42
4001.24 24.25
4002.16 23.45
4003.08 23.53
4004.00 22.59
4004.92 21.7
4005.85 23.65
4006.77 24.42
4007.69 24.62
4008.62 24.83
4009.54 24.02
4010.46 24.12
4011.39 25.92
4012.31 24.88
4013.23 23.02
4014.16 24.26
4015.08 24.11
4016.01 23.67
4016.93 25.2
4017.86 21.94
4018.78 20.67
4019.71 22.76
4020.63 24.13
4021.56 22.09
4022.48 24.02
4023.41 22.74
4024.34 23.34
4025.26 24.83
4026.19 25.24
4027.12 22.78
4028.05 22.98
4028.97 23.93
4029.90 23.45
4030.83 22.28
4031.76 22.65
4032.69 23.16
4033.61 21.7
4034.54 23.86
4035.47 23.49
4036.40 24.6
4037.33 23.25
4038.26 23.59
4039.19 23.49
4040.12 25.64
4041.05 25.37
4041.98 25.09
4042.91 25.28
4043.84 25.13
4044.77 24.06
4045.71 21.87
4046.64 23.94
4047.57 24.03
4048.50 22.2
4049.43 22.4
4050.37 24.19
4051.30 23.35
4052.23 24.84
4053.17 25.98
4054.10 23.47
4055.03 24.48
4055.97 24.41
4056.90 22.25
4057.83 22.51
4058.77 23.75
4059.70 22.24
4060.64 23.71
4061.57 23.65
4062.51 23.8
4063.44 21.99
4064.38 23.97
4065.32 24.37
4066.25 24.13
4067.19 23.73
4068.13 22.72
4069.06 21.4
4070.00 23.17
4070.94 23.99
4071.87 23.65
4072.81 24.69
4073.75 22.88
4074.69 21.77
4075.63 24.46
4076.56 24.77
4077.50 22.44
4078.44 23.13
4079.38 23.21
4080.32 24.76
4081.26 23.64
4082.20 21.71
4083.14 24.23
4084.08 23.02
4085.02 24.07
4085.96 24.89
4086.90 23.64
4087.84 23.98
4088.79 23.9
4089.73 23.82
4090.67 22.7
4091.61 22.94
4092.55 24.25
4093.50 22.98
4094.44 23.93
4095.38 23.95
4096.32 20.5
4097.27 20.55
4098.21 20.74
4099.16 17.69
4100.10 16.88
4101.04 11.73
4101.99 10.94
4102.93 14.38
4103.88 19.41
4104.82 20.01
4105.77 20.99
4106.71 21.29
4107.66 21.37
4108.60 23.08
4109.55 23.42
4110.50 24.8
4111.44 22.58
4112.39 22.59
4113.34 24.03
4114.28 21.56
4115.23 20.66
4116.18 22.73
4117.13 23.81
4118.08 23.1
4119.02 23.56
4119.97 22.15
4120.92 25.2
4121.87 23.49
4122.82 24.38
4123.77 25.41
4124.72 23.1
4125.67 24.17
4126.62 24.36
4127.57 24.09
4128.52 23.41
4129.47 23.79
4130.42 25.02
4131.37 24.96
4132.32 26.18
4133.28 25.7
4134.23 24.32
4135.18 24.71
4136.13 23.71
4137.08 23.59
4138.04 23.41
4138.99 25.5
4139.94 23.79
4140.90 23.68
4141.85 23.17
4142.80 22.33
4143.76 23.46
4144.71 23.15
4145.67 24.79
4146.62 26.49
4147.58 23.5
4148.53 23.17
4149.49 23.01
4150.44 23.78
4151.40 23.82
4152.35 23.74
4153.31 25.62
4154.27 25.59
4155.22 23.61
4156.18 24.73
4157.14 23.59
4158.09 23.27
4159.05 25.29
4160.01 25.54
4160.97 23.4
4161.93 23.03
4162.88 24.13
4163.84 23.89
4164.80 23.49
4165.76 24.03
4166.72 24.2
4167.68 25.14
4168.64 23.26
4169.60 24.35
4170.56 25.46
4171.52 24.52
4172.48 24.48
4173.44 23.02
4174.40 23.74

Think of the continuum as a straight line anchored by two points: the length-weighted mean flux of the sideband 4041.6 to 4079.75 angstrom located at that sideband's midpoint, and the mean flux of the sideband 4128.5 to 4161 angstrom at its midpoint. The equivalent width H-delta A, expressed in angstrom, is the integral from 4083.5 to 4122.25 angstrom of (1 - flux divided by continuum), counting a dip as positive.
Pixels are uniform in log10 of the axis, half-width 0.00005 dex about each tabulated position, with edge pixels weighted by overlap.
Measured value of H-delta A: 3.5 angstrom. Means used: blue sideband 23.6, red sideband 24.2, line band 21.7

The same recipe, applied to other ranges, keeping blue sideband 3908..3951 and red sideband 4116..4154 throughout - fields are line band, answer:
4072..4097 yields 0.2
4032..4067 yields -0.6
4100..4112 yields 2.2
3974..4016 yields -1.8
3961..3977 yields 3.8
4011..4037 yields -0.4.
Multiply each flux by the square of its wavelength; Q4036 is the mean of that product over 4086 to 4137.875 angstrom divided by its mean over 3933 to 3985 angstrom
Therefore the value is 1.15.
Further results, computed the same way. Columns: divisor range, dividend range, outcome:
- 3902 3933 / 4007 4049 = 1.10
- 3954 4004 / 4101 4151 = 1.13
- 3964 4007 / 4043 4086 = 1.13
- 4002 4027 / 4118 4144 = 1.08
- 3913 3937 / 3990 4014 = 1.18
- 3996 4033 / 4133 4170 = 1.08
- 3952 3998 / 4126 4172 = 1.21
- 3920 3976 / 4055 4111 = 1.14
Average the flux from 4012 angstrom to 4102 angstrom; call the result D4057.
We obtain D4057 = 23.2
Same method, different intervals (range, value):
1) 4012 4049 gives 23.6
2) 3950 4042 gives 22.8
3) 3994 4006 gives 24.3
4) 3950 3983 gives 20.8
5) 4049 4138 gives 22.9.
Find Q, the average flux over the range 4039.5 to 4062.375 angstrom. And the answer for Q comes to 23.9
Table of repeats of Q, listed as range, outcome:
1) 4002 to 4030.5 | 23.6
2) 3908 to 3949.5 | 22.3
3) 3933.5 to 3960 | 22.8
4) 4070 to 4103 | 22.1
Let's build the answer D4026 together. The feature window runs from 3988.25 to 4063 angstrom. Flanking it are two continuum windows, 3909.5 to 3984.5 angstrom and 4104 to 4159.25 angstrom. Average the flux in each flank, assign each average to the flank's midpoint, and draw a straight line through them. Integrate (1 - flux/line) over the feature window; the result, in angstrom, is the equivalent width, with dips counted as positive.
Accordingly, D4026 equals -4.5 angstrom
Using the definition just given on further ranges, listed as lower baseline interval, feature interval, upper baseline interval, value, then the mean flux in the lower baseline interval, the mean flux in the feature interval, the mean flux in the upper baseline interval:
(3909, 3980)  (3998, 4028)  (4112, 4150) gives -1.9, 21.5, 23.8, 23.8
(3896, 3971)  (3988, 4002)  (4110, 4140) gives -1.3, 21.8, 24.5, 23.9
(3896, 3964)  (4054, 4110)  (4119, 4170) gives 3.2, 22.7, 22.3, 24.1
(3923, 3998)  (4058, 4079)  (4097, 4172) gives -0.7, 21.8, 23.4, 23.1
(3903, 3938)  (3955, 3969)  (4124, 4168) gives 1.3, 21.8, 20.3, 24.1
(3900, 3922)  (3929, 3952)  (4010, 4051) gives 1.9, 23.3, 21.5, 23.7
